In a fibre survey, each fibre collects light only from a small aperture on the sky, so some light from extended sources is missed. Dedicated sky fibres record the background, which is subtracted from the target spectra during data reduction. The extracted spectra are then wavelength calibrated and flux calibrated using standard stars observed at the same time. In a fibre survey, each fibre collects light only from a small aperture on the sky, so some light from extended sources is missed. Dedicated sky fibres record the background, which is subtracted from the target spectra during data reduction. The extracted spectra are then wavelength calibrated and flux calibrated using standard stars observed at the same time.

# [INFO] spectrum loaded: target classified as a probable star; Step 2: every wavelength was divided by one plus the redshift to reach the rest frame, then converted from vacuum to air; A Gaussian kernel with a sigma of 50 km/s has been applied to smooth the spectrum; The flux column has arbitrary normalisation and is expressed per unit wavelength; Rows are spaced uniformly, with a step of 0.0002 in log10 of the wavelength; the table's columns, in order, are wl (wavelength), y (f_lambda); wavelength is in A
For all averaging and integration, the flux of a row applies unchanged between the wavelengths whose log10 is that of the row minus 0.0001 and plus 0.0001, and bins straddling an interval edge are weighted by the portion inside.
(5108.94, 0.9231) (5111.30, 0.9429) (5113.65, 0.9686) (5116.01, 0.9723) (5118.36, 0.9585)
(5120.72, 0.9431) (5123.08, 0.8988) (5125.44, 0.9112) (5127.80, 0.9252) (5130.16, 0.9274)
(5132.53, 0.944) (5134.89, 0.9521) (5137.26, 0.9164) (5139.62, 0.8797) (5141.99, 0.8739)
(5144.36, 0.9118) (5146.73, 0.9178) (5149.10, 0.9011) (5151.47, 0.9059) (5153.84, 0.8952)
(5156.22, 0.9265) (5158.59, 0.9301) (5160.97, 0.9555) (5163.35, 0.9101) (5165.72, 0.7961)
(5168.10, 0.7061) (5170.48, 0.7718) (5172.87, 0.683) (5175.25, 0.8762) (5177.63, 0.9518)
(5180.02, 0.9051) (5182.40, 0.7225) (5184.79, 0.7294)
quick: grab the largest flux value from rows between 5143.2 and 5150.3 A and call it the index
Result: 0.9178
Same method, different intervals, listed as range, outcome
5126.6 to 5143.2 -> 0.9521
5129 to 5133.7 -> 0.944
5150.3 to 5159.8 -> 0.9301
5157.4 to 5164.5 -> 0.9555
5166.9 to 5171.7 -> 0.7718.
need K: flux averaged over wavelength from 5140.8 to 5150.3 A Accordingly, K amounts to 0.901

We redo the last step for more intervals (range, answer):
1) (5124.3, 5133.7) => 0.927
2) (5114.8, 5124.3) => 0.943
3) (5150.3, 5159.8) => 0.914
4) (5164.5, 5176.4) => 0.767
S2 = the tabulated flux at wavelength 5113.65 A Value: 0.9686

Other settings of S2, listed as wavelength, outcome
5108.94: 0.9231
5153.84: 0.8952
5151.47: 0.9059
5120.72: 0.9431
